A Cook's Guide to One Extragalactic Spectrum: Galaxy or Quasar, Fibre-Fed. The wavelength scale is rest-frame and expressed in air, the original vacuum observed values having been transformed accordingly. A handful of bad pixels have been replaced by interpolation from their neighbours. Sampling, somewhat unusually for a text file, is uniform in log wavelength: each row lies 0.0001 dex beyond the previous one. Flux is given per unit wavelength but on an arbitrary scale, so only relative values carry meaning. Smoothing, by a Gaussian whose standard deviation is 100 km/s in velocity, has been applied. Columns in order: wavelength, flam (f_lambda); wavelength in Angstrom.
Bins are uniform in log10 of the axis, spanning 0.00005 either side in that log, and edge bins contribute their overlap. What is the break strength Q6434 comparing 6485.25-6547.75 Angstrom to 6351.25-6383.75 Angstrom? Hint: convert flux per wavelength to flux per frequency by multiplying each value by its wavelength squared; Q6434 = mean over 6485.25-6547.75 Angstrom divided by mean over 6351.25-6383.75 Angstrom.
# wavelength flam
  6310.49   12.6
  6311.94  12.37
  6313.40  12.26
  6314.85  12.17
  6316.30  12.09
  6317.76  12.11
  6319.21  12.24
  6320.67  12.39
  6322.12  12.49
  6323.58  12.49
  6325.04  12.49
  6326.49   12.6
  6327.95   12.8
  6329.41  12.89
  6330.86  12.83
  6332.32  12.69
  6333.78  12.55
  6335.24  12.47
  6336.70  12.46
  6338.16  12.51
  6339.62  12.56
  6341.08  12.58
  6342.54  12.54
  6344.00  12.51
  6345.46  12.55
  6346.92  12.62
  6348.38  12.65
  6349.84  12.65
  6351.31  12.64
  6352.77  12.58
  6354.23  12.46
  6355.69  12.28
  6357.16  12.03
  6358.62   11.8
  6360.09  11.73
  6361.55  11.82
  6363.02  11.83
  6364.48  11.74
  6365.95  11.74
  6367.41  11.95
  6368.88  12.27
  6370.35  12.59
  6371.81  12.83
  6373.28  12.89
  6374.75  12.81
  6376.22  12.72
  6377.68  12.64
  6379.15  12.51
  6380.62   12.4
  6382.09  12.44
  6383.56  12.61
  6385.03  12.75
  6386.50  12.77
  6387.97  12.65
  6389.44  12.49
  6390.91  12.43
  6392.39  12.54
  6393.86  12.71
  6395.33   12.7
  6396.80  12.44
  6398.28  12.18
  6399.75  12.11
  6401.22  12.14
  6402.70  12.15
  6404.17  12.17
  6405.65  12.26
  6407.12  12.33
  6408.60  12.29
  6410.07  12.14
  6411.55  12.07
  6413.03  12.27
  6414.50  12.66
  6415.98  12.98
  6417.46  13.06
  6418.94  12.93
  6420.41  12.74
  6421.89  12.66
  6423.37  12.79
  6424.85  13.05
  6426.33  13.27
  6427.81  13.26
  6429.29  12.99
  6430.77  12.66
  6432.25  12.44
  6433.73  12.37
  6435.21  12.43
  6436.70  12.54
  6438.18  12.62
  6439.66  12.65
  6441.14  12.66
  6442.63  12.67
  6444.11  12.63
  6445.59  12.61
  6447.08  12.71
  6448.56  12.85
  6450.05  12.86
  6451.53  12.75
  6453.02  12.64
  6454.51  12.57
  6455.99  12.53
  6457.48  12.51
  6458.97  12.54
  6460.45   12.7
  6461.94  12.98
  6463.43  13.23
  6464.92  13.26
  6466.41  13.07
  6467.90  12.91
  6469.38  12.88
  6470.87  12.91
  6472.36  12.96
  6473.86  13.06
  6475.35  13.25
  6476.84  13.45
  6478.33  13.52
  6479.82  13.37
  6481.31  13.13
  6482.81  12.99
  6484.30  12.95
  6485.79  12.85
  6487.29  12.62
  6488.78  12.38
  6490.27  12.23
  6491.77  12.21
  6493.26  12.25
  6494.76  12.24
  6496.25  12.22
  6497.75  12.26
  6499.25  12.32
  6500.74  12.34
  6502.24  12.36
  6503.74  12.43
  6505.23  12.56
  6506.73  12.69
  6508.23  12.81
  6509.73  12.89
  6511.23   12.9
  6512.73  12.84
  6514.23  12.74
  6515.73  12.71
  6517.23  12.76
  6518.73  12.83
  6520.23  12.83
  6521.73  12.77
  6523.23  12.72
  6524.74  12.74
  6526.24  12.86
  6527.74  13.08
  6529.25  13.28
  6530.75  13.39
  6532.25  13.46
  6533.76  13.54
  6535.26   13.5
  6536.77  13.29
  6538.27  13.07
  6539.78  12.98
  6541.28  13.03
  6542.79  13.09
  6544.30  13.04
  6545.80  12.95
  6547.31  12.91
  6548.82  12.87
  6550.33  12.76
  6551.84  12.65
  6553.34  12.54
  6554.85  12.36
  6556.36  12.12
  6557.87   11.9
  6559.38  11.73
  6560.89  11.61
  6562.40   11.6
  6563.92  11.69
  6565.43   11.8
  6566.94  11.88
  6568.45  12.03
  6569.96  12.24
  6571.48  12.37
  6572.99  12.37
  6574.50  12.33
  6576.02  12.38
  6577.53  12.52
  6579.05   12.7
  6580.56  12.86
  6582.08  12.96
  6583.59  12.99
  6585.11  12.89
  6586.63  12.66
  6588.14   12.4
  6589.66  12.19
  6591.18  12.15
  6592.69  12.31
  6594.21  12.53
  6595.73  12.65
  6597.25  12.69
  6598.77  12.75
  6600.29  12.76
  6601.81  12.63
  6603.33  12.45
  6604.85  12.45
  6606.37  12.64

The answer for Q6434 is 1.1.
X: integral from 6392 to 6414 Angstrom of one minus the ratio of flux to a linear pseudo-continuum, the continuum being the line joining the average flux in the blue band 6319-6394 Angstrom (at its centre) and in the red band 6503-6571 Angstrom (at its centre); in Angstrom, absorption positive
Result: 0.4 Angstrom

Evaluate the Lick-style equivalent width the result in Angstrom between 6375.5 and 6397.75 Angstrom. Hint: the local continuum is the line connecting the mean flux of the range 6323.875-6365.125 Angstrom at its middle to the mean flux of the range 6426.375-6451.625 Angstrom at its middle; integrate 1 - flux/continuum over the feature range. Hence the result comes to -0.06 Angstrom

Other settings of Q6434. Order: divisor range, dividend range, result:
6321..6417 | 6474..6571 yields 1.07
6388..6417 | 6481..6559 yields 1.07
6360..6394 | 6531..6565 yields 1.08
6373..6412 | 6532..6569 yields 1.06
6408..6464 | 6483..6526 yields 1.01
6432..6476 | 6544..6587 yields 1.01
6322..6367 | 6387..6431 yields 1.03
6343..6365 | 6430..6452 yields 1.06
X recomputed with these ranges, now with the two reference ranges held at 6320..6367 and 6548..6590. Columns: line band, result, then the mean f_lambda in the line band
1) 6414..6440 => -0.9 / 12.8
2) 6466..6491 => -1.2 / 13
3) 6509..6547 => -2.0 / 13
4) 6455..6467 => -0.5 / 12.8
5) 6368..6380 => -0.2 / 12.6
